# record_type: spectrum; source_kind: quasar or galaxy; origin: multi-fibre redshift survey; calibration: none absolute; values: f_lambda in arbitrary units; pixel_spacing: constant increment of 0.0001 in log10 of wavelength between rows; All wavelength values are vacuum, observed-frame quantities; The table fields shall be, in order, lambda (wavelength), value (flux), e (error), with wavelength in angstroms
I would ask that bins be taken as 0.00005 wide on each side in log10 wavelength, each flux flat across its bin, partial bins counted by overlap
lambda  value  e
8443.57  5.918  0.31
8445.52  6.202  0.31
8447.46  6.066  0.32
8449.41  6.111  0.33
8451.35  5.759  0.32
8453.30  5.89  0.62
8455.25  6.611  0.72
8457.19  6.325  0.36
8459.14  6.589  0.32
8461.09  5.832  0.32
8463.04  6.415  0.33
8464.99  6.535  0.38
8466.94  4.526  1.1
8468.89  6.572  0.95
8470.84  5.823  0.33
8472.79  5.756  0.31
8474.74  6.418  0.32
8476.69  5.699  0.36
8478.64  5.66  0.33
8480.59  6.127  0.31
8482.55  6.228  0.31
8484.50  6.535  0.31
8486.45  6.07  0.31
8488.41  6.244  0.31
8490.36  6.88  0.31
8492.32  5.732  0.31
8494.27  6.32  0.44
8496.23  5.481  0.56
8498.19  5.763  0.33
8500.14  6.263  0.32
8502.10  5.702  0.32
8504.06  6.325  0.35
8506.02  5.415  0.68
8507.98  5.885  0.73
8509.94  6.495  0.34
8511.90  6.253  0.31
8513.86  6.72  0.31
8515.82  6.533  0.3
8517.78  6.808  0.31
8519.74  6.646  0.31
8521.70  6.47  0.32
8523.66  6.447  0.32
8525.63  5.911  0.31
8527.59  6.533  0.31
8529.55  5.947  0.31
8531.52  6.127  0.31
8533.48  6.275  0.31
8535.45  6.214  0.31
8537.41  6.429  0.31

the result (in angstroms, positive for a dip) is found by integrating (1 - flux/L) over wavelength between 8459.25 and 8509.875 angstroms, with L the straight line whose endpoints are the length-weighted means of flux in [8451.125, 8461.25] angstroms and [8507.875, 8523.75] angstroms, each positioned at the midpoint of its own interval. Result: 2.6 angstroms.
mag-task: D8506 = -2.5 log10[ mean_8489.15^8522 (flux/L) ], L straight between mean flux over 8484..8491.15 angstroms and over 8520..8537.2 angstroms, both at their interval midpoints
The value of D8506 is 0.024 mag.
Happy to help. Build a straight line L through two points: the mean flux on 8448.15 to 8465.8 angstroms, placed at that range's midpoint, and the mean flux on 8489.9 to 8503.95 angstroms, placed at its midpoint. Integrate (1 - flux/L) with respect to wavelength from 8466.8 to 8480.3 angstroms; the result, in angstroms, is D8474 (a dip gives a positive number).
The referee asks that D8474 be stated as 0.57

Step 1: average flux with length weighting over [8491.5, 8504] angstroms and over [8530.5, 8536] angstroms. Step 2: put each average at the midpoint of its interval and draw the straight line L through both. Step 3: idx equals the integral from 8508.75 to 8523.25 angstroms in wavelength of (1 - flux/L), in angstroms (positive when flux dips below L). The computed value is -1.2 angstroms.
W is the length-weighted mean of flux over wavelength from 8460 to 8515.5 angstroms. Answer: 6.07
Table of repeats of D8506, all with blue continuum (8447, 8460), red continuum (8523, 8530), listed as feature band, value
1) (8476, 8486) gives 0.02 mag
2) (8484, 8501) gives 0.01 mag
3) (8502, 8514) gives 0.02 mag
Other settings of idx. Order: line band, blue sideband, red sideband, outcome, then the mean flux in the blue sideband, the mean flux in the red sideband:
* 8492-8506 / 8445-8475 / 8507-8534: 0.78 angstroms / 6.08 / 6.36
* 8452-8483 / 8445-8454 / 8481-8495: 0.37 angstroms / 6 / 6.28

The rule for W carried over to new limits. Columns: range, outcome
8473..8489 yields 6.1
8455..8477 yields 6.09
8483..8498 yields 6.16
